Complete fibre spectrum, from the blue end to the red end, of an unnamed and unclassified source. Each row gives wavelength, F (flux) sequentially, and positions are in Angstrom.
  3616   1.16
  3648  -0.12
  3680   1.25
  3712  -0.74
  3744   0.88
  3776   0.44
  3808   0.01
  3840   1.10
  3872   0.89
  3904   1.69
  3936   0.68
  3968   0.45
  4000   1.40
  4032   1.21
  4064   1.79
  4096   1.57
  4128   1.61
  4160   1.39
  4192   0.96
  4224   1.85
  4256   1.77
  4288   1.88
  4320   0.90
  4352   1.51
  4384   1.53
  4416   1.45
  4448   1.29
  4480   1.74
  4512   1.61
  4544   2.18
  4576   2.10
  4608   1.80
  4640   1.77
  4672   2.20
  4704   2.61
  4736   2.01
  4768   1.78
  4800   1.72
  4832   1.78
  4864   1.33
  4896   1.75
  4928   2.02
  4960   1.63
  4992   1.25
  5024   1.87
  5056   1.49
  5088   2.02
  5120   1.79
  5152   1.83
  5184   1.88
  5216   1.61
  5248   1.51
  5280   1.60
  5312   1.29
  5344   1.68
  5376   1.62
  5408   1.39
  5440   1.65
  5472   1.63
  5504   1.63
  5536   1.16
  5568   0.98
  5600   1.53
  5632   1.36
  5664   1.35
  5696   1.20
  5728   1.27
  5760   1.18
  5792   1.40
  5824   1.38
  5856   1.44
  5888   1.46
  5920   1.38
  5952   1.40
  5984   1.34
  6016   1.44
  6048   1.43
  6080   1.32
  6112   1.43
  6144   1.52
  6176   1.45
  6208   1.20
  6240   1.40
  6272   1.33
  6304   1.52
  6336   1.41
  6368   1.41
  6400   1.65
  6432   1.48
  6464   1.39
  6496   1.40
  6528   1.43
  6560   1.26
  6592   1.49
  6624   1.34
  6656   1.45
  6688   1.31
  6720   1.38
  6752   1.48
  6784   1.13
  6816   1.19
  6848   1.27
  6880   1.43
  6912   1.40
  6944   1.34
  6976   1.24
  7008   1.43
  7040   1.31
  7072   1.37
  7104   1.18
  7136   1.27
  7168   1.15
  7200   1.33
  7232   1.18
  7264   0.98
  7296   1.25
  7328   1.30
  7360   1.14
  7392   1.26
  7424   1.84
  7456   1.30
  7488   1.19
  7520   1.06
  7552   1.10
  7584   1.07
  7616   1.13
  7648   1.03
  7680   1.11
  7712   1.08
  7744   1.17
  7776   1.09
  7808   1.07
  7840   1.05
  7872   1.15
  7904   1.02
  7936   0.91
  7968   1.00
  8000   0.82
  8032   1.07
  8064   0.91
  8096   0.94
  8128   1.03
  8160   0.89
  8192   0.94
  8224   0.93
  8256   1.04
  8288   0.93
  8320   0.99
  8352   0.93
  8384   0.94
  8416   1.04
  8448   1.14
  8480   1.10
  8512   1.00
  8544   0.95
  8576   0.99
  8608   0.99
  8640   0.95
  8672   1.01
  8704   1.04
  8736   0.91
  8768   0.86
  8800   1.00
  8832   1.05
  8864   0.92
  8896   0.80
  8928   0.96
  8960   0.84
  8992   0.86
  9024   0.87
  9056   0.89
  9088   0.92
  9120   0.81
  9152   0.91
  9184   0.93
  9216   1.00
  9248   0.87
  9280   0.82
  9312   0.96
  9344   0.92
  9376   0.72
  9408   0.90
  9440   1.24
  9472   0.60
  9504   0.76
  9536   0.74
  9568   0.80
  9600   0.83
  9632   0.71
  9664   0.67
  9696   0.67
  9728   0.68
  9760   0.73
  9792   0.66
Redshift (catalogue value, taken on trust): 0.132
